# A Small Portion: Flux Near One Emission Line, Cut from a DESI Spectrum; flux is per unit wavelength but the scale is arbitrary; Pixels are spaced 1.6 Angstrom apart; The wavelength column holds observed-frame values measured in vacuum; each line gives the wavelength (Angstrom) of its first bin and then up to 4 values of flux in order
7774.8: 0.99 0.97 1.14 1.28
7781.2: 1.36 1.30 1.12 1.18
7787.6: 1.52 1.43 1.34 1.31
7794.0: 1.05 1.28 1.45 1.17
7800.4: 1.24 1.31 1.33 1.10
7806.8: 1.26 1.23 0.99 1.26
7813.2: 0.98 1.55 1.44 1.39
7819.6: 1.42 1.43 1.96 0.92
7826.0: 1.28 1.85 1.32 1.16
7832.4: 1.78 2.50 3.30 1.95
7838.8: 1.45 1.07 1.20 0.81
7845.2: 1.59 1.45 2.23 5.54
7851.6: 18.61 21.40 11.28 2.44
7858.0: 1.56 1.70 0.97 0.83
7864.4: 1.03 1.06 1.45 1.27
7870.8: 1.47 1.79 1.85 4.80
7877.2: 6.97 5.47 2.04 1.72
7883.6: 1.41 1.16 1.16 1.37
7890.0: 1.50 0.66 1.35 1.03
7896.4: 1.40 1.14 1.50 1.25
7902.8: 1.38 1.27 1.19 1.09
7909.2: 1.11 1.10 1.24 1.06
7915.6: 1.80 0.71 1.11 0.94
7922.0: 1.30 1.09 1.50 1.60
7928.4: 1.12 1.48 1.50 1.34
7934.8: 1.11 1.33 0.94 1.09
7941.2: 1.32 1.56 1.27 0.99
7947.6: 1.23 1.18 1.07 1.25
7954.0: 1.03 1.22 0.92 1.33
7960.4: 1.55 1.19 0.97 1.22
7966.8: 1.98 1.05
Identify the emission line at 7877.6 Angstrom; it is [N II]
